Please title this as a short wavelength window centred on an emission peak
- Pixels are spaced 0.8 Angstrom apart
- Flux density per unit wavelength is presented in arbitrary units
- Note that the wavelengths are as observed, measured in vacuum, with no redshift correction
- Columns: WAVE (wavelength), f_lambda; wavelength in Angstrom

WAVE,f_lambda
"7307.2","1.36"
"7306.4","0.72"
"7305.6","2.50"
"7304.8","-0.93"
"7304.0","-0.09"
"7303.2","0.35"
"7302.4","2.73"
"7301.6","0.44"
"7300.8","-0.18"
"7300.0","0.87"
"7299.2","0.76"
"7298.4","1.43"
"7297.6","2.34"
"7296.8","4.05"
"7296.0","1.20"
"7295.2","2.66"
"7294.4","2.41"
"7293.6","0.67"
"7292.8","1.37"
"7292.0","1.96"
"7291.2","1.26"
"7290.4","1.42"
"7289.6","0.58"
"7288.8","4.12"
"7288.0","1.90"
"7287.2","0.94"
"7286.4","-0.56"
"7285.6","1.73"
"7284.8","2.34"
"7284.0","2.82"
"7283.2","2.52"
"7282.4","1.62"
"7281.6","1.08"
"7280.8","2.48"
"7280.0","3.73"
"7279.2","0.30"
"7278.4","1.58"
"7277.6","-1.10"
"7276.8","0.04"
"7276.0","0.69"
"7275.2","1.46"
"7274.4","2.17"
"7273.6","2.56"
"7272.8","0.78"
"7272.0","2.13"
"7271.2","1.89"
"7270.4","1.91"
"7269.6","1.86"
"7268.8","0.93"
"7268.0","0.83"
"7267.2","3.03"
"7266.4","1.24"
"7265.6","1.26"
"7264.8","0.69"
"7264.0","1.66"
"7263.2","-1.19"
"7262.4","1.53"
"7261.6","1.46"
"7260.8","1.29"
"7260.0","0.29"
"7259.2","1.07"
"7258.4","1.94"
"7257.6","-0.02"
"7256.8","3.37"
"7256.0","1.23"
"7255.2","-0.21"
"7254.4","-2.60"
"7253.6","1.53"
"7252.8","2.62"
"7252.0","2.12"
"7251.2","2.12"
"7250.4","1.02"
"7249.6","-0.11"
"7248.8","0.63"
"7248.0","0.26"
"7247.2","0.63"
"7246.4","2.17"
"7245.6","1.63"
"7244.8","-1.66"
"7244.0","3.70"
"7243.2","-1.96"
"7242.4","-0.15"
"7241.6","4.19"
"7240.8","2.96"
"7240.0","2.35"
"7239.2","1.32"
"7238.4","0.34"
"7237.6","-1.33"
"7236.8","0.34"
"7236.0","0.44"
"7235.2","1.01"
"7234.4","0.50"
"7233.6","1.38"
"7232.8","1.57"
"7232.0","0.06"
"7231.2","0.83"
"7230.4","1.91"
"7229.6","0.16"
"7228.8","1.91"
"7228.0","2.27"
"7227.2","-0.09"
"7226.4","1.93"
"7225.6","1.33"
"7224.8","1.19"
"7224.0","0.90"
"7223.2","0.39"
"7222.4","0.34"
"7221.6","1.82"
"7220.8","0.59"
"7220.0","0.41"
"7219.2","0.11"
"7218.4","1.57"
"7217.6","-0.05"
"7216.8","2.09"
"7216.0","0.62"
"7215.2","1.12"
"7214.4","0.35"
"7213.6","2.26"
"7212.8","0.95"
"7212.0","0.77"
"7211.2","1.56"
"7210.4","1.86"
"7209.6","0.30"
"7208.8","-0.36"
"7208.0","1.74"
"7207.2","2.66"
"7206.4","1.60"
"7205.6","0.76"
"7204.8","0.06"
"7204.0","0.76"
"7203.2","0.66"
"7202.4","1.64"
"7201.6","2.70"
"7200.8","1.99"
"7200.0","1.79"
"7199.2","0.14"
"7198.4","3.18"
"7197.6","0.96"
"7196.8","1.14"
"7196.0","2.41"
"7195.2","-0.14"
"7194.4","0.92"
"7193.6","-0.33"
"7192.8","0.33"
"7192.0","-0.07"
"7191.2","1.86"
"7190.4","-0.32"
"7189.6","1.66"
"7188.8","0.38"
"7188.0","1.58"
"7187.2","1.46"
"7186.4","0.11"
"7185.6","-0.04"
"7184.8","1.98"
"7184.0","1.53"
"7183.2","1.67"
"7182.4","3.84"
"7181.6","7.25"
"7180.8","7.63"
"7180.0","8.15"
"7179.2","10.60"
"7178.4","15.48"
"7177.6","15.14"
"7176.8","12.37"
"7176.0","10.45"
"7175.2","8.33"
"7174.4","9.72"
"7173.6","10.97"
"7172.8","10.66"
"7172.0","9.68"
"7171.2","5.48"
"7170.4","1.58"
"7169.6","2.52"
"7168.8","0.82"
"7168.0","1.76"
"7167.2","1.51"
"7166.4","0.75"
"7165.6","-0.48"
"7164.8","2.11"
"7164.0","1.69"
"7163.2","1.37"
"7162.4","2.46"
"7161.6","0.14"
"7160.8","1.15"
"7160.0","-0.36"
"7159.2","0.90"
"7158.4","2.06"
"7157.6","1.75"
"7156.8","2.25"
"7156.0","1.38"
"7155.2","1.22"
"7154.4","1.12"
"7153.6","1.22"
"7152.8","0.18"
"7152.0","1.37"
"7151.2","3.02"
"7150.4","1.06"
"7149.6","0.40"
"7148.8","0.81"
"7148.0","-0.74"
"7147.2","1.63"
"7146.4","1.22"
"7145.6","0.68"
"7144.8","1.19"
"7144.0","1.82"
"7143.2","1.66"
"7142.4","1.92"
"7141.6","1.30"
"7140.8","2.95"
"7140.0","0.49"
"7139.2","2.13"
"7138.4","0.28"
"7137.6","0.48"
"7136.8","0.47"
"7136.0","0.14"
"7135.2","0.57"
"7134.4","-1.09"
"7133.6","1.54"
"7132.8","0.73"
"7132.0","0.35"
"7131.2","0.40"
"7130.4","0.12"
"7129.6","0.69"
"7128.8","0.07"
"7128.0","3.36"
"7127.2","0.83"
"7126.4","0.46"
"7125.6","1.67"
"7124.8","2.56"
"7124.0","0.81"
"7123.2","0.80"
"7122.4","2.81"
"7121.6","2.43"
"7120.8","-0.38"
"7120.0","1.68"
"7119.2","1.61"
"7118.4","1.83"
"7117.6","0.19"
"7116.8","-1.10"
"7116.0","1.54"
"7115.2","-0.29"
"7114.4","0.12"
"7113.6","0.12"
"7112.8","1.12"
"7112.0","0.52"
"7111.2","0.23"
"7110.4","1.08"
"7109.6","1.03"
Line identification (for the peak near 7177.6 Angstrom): [O II]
